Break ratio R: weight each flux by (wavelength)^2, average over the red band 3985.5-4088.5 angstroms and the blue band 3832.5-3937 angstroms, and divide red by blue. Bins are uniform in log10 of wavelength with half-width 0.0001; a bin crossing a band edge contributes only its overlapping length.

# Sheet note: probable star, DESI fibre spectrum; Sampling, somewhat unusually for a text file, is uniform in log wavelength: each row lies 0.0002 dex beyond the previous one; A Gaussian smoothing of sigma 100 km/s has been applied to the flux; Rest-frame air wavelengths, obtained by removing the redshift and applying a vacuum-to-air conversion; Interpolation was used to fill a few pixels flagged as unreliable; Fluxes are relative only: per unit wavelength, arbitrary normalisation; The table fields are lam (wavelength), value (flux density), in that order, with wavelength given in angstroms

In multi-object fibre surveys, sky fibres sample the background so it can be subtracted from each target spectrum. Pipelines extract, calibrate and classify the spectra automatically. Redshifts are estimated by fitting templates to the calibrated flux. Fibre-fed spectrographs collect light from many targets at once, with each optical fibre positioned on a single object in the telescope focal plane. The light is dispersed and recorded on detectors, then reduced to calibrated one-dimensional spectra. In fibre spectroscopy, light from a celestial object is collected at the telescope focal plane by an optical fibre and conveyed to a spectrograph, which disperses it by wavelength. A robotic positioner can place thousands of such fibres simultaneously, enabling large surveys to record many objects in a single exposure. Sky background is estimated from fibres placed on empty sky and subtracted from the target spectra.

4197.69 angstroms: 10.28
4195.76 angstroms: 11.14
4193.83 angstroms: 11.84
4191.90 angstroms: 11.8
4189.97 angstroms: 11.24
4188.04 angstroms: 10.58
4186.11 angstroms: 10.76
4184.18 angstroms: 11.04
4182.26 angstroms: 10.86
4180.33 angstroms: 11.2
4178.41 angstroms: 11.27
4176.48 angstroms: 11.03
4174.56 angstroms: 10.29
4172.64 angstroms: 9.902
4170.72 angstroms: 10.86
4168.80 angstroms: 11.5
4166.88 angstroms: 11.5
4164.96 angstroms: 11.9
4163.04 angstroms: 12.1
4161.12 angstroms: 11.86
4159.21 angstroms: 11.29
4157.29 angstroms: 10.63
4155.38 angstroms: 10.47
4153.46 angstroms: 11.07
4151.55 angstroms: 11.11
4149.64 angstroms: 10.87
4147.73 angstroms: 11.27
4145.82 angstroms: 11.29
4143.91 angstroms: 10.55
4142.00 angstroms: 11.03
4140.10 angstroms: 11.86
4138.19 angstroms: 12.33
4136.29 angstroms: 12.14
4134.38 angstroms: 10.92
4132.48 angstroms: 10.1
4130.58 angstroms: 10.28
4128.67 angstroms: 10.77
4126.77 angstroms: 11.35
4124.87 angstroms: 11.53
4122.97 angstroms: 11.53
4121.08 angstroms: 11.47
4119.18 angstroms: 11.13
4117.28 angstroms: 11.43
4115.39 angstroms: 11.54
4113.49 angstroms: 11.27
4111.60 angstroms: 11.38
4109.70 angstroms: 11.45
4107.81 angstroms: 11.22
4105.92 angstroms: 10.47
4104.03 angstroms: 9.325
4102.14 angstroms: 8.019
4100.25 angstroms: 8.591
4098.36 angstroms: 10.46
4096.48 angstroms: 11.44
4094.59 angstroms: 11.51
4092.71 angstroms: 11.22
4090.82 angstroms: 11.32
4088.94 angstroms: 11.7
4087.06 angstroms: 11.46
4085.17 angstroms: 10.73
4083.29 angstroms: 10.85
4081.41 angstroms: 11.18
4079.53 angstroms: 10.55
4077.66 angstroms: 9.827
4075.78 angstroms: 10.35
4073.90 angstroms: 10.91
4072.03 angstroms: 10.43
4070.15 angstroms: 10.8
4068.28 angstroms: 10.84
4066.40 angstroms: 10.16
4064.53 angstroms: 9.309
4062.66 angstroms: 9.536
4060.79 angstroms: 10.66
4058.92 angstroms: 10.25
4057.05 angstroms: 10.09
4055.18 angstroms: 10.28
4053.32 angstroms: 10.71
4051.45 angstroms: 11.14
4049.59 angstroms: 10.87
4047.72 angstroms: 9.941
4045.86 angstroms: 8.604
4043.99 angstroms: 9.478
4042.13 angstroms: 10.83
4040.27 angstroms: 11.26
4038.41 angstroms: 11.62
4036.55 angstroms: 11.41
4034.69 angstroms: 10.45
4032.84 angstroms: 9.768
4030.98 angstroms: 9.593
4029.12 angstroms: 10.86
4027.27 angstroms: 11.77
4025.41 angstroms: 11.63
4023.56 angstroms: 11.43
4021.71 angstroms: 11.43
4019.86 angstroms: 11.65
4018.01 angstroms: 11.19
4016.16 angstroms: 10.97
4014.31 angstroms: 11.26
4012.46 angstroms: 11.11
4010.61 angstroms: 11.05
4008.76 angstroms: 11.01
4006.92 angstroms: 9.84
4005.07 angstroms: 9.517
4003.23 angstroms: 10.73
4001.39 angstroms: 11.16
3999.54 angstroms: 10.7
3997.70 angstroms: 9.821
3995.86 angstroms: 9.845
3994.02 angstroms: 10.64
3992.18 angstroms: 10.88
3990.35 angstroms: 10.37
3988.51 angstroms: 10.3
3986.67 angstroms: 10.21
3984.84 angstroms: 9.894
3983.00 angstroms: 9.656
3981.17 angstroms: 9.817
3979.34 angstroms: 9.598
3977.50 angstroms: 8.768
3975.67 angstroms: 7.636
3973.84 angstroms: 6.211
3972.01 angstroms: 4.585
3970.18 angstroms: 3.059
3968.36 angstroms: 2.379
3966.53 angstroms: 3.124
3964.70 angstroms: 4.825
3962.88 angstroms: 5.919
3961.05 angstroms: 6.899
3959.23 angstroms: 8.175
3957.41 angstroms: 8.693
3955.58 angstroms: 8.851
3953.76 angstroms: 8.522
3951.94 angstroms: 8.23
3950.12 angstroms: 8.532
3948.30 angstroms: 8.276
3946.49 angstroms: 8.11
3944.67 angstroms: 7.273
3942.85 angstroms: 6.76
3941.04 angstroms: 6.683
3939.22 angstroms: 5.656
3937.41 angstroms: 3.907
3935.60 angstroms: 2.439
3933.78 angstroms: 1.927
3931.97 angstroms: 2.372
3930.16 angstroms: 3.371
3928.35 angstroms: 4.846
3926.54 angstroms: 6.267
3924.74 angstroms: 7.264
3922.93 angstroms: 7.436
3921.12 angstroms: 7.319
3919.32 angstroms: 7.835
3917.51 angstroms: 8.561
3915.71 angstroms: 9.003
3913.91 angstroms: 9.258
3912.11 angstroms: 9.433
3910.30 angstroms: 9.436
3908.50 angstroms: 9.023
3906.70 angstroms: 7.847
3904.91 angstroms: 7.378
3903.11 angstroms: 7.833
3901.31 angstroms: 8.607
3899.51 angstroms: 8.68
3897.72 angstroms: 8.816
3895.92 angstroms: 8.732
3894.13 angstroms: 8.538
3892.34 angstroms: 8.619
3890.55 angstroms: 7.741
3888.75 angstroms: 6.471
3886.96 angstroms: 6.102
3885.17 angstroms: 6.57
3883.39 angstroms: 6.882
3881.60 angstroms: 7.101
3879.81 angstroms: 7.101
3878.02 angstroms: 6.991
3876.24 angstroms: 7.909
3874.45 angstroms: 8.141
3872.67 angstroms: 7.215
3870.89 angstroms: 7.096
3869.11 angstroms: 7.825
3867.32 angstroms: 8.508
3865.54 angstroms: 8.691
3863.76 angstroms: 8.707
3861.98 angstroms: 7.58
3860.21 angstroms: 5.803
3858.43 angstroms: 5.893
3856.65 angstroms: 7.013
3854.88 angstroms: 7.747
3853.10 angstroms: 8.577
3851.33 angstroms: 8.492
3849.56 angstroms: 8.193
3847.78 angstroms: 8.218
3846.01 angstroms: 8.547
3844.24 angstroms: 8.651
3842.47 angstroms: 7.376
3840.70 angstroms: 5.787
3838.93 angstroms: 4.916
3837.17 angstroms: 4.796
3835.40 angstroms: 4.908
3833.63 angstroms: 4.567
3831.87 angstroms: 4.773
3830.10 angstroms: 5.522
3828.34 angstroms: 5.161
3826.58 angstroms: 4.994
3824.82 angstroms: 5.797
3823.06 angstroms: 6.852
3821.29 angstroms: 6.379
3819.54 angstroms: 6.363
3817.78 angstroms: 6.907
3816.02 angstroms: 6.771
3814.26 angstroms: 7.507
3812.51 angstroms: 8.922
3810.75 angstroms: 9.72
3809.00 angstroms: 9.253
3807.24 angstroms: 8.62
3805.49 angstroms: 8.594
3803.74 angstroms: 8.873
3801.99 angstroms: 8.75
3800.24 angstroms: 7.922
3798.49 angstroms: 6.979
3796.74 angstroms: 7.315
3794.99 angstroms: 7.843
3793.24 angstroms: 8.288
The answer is 1.60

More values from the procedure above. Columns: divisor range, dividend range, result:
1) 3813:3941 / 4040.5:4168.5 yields 1.75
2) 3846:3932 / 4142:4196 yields 1.68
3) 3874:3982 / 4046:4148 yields 1.67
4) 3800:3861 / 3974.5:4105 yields 1.65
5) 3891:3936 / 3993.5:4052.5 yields 1.55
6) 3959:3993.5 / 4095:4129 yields 1.54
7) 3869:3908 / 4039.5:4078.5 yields 1.46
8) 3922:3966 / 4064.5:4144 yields 1.88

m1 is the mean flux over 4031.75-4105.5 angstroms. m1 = 10.5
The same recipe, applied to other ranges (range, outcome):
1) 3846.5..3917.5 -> 7.91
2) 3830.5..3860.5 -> 6.72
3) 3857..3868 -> 7.49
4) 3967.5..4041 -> 9.89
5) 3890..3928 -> 8.22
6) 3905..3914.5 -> 8.85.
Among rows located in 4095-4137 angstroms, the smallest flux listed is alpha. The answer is 8.019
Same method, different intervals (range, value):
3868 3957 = 1.927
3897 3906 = 7.378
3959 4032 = 2.379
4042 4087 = 8.604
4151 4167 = 10.47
